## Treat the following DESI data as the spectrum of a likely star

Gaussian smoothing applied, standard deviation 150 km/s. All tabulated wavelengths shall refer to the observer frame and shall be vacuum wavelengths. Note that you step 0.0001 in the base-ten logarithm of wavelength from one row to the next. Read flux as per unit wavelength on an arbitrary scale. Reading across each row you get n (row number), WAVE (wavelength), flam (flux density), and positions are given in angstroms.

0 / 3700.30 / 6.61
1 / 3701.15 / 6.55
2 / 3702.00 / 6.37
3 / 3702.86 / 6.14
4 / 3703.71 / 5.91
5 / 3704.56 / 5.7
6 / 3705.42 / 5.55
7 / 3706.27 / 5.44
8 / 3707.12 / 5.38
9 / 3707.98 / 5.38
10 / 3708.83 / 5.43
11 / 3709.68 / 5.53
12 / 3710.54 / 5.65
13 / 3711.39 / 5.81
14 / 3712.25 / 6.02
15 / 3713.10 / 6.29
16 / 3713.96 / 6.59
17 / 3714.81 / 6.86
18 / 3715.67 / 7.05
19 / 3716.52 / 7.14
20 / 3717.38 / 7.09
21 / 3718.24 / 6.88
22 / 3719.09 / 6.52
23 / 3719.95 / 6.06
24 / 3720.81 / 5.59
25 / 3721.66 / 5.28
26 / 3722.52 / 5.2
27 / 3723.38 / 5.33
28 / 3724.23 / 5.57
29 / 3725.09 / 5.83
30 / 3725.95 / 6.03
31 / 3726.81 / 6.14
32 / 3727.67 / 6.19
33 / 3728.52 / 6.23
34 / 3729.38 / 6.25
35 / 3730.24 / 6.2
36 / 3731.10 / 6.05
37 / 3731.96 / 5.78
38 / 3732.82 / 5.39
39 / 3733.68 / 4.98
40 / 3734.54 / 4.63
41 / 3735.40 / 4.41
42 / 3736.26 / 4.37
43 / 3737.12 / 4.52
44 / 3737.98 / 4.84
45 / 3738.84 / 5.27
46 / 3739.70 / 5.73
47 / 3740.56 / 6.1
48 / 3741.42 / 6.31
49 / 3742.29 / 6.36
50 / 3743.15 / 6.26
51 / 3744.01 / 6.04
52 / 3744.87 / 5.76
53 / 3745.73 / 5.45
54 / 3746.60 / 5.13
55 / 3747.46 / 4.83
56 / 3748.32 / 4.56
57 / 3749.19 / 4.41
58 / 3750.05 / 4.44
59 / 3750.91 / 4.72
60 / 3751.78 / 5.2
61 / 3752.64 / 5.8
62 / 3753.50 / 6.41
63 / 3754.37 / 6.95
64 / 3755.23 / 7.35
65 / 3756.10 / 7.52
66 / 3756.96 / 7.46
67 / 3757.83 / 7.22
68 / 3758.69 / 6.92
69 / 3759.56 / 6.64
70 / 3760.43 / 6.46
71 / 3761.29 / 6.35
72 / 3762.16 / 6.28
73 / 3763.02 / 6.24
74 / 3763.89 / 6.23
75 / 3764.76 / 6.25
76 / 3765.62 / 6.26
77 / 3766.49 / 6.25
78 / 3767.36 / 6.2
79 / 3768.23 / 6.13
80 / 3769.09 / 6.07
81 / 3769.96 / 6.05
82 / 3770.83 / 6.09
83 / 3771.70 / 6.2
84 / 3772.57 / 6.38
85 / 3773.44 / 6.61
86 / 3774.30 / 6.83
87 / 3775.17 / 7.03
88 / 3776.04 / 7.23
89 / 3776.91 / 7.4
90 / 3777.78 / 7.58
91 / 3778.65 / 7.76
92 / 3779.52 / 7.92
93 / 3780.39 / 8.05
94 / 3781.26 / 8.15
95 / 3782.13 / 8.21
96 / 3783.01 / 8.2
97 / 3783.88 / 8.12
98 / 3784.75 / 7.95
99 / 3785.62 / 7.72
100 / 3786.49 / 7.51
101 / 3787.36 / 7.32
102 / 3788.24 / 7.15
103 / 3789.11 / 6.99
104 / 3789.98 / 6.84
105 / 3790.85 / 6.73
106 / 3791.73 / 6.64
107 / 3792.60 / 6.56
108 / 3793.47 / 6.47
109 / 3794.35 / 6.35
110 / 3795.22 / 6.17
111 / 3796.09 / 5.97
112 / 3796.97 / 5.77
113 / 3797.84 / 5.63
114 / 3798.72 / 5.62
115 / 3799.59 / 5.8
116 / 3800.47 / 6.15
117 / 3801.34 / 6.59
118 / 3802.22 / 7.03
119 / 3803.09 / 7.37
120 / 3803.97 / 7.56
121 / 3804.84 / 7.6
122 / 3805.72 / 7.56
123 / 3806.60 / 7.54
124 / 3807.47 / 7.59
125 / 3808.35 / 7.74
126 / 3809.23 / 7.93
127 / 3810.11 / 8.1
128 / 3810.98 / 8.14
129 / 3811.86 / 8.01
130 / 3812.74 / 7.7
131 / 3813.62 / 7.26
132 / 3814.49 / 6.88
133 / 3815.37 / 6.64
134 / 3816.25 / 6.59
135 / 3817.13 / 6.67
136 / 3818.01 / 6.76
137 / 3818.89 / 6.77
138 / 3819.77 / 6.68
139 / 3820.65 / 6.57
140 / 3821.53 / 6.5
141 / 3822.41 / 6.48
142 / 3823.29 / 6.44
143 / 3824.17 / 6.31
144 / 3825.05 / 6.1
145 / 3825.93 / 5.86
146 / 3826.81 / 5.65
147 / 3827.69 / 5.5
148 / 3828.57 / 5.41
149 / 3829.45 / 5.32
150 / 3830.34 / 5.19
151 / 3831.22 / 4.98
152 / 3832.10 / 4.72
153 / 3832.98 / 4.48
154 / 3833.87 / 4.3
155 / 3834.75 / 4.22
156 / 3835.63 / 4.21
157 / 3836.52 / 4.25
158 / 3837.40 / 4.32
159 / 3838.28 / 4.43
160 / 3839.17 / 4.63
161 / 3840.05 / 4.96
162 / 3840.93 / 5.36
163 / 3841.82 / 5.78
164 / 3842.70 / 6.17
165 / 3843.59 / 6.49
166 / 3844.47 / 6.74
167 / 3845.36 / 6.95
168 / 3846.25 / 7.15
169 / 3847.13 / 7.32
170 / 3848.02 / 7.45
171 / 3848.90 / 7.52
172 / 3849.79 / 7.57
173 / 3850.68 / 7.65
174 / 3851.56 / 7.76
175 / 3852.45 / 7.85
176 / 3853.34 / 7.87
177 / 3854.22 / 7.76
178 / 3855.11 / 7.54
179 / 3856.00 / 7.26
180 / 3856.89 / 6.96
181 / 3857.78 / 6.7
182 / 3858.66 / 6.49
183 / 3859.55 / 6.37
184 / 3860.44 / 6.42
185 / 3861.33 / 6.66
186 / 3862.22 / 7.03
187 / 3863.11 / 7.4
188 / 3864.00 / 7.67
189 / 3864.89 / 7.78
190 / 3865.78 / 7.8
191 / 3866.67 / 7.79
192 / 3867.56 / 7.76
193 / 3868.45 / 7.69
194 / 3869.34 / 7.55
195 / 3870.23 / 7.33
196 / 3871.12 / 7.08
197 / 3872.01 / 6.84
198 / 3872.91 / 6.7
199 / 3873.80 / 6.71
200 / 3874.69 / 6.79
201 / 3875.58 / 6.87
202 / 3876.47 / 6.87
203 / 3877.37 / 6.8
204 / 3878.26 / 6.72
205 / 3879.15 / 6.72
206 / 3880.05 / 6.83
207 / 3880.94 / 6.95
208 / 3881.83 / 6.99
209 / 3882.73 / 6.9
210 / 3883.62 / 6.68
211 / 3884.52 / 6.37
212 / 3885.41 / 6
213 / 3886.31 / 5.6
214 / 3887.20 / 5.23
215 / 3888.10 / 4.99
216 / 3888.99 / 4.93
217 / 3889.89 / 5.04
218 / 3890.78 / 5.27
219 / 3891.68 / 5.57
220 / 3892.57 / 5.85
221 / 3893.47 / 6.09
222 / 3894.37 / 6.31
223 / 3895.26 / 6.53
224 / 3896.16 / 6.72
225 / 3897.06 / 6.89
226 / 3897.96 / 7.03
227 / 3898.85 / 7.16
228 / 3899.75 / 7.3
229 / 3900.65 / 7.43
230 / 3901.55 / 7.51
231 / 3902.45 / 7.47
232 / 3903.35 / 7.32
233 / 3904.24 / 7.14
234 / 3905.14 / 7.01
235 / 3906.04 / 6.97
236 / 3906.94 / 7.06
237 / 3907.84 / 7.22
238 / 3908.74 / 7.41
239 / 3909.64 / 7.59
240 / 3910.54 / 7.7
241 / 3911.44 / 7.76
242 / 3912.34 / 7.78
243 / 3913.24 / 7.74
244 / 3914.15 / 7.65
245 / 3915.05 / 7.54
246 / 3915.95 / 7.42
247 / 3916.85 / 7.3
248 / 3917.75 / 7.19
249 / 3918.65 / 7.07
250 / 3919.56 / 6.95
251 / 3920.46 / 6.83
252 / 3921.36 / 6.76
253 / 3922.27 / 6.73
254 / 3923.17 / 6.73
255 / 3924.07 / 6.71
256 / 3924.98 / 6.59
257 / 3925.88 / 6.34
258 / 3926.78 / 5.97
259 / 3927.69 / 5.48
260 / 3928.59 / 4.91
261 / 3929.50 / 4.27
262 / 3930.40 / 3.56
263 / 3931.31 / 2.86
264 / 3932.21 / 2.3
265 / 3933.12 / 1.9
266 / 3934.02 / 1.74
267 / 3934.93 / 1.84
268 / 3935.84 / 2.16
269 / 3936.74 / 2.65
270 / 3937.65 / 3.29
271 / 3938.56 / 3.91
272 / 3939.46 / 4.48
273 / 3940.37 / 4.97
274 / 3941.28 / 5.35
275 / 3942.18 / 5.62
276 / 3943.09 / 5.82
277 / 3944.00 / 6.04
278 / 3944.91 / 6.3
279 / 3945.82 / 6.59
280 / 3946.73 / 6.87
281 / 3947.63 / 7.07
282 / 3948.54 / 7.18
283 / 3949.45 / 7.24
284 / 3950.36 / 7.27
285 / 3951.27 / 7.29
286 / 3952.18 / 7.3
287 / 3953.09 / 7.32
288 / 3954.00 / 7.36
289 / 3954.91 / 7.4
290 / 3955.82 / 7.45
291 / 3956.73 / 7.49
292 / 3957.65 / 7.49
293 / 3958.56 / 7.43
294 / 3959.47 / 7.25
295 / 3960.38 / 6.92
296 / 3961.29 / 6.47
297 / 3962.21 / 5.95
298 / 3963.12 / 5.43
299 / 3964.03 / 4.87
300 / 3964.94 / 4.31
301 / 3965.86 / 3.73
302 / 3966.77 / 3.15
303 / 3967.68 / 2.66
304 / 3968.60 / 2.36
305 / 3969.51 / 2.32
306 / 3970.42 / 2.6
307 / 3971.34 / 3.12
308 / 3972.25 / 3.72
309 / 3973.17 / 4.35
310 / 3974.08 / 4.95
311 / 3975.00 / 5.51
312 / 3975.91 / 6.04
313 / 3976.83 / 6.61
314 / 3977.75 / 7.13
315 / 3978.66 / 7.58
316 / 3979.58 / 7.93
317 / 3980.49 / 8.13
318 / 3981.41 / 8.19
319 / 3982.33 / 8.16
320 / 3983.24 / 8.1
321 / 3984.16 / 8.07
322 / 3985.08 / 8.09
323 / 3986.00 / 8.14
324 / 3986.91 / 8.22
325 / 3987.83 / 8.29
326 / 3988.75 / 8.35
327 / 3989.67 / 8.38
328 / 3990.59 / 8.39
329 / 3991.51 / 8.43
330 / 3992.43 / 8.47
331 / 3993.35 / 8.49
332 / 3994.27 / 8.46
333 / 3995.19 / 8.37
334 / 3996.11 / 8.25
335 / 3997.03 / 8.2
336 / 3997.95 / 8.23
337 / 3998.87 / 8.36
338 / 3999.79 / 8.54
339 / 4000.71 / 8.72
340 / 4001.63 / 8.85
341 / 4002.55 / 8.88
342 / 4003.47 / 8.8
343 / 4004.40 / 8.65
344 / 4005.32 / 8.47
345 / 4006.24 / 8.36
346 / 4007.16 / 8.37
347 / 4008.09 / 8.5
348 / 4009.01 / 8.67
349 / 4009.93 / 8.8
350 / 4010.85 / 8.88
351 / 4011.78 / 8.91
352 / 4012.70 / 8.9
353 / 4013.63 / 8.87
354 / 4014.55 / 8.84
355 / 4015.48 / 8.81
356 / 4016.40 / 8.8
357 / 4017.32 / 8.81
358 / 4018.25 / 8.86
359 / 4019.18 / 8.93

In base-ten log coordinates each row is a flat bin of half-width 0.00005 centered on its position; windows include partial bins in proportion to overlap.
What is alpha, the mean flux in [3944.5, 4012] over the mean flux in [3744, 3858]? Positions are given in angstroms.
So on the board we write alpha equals 1.09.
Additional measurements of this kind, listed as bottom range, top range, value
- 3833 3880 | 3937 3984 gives 0.89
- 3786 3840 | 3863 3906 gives 1.07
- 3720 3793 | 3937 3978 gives 0.89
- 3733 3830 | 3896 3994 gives 0.97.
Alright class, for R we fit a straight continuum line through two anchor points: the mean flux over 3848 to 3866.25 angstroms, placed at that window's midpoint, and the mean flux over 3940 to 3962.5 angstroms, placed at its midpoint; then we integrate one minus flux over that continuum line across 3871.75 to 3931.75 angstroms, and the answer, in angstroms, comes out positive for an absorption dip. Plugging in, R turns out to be 4.2 angstroms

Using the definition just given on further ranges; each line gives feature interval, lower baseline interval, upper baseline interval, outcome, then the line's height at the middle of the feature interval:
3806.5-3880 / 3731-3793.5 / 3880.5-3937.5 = -4.8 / 6.21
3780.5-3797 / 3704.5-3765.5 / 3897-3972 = -3.5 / 5.9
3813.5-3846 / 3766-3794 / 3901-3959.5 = 5.0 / 6.78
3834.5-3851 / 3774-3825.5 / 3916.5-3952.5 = 1.4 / 6.54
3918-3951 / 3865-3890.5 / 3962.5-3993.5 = 6.0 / 6.42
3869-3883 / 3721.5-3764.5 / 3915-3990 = -2.5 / 5.85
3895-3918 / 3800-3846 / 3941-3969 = -4.1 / 6.2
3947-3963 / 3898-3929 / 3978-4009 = 1.2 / 7.72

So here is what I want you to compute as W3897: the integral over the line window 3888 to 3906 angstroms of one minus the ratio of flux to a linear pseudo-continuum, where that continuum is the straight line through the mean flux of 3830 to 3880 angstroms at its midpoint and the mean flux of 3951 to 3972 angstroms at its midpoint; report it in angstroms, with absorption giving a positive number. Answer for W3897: -1.1 angstroms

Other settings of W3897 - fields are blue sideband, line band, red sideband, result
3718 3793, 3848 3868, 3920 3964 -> -4.7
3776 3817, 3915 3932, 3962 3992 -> 0.9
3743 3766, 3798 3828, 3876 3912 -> -2.7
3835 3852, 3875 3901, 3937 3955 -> -0.9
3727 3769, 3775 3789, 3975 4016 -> -3.4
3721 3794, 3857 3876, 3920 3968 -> -4.2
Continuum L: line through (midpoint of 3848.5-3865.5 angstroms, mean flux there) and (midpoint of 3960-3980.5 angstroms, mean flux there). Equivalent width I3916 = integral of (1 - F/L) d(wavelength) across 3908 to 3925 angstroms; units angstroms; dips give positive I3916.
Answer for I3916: -3.3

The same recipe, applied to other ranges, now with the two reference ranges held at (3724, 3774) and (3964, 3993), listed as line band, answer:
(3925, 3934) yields 2.9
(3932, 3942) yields 4.8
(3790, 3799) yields -0.4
